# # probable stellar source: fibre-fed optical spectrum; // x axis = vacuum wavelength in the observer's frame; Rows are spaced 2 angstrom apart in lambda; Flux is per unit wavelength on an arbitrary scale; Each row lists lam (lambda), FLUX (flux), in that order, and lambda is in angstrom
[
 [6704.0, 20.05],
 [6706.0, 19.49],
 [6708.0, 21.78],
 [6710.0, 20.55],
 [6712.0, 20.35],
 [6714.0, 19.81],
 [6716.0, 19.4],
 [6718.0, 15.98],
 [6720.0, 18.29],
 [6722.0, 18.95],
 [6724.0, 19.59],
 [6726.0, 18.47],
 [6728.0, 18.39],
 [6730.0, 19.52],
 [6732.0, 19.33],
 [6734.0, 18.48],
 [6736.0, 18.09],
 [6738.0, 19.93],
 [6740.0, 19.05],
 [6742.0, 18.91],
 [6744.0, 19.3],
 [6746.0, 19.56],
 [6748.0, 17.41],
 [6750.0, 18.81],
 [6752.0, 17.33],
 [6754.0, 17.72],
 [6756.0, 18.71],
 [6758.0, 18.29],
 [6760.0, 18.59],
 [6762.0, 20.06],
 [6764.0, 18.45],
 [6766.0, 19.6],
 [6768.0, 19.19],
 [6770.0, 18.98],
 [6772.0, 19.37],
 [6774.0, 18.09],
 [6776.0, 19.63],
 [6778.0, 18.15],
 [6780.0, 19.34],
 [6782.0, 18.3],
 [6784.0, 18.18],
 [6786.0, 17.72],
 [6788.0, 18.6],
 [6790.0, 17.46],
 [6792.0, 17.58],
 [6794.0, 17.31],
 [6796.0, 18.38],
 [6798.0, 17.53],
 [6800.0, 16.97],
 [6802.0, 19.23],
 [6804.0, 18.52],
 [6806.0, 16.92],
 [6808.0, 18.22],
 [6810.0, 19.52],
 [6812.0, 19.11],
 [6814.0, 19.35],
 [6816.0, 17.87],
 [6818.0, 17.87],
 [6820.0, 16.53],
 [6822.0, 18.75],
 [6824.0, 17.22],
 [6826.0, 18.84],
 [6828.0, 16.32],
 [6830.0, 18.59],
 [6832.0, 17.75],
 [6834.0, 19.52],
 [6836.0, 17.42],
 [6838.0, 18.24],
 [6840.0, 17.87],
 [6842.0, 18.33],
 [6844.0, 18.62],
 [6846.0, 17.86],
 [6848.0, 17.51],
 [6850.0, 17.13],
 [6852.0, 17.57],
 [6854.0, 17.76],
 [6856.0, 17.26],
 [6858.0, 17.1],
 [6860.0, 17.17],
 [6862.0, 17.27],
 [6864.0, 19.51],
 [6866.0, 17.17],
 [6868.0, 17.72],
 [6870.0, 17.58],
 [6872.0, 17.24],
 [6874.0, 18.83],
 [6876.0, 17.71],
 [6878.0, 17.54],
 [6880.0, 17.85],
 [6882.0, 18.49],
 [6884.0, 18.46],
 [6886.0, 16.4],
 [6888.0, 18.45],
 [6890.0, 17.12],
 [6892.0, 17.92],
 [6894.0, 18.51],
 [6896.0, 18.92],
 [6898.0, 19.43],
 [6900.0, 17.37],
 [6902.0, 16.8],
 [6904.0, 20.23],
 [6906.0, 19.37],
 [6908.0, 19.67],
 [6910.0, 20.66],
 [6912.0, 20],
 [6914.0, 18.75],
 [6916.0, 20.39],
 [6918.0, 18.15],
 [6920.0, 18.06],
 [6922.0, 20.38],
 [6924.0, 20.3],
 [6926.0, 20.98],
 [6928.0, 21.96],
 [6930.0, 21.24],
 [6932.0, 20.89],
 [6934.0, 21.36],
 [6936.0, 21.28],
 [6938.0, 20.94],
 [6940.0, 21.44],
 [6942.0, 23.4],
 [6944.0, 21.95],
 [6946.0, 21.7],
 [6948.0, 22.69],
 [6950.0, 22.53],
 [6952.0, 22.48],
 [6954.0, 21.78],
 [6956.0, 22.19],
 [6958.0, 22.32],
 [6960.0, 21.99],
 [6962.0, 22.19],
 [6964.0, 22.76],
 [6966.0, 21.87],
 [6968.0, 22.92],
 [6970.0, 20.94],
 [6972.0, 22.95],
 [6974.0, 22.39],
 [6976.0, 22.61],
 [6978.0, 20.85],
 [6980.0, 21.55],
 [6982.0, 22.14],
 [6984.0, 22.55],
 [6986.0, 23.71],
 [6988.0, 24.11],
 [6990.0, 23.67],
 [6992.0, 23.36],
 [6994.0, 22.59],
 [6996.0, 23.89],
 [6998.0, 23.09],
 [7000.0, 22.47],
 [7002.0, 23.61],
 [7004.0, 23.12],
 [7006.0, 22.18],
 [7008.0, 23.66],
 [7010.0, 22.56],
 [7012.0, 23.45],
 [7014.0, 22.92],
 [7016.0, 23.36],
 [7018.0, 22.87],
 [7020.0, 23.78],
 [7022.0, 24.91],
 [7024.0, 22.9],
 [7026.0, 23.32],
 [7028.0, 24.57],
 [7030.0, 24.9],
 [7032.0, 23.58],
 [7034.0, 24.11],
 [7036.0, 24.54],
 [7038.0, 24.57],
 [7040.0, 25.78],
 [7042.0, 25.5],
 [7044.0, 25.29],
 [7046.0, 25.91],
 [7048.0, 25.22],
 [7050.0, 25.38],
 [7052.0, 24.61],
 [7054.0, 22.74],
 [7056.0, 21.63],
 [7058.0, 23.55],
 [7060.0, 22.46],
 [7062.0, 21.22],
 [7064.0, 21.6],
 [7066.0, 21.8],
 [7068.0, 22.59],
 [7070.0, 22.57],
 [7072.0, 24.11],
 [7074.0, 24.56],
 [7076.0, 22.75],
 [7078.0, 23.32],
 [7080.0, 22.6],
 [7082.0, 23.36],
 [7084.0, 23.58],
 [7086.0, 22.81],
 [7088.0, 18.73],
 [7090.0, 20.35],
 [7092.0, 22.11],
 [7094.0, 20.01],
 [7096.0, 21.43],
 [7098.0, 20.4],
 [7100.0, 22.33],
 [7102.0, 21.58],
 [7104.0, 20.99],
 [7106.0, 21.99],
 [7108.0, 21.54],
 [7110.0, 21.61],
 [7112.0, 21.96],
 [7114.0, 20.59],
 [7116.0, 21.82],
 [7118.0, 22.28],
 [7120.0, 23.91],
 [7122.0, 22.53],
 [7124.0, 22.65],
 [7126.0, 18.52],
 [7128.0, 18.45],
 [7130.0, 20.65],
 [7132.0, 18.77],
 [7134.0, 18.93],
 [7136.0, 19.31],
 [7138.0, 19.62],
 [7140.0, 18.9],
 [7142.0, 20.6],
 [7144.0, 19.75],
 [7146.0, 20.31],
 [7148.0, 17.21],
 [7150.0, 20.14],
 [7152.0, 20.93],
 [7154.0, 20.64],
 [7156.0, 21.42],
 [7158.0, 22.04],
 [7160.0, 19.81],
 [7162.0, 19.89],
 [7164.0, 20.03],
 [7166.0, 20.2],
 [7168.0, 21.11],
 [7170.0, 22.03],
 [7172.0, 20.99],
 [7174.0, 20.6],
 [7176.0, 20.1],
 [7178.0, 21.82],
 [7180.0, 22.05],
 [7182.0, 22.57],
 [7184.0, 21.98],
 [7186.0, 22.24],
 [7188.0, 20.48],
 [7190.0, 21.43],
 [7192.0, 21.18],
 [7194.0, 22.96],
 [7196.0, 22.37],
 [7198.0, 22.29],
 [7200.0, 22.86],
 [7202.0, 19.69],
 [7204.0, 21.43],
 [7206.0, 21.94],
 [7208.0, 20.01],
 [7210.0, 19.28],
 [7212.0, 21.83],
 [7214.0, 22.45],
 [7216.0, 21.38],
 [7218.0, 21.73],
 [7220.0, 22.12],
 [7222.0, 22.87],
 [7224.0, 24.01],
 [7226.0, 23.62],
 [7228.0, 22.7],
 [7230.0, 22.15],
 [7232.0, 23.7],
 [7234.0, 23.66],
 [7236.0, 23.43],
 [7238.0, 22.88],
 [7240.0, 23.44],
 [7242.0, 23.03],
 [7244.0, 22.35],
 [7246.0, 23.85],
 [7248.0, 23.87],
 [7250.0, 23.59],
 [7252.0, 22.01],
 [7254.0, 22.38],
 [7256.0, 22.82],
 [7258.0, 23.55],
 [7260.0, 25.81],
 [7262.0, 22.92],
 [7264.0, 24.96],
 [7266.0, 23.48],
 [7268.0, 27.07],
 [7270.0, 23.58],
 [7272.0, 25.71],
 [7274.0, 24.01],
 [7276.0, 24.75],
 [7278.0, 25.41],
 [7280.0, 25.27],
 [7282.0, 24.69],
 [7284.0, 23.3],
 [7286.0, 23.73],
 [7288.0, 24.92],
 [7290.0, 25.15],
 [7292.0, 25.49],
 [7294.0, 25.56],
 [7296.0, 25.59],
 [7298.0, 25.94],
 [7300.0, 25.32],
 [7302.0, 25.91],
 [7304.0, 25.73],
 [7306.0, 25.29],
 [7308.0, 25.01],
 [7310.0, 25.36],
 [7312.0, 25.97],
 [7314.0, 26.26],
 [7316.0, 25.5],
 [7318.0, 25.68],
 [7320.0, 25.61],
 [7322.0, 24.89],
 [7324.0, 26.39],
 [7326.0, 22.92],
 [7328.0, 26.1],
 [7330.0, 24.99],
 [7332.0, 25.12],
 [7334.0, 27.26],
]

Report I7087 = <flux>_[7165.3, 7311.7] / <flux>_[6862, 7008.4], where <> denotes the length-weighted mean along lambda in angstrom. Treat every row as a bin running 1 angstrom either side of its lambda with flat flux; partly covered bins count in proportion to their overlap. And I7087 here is 1.1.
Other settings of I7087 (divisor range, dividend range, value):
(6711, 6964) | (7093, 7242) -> 1.13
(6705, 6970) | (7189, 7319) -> 1.24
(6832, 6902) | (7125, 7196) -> 1.15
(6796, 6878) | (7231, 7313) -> 1.36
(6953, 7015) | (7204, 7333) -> 1.06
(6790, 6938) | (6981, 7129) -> 1.24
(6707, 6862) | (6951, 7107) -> 1.24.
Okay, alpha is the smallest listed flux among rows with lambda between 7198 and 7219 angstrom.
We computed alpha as 19.28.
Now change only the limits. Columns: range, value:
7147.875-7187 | 17.21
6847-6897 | 16.4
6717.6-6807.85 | 15.98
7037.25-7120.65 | 18.73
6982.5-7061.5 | 21.63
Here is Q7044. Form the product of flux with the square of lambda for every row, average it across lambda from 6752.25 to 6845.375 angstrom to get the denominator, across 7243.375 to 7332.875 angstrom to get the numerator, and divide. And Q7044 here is 1.6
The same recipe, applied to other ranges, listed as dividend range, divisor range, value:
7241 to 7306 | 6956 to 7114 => 1.14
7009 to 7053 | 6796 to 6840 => 1.43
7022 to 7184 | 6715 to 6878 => 1.31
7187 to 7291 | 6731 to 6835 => 1.43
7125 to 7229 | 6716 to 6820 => 1.27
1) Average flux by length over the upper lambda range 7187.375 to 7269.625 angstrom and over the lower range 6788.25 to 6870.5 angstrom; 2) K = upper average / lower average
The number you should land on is 1.27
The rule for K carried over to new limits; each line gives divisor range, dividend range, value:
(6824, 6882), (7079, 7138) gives 1.19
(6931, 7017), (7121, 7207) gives 0.92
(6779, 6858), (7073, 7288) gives 1.22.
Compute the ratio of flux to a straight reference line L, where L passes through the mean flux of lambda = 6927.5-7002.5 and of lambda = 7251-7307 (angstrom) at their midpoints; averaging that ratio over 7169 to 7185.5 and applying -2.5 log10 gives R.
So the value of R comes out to 0.11 mag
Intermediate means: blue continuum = 22.3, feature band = 21.5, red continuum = 24.7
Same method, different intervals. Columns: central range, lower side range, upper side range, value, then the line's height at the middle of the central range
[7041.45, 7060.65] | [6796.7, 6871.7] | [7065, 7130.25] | -0.15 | 21.2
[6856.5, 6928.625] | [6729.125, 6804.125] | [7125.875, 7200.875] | 0.04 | 19.2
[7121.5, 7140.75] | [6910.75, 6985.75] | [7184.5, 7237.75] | 0.11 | 21.9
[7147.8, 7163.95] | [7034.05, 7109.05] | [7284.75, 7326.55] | 0.17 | 23.8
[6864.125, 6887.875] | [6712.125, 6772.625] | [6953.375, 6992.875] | 0.17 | 20.9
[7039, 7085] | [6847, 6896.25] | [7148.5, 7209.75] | -0.19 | 19.9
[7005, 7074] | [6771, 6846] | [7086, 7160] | -0.18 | 20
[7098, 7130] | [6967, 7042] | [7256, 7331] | 0.12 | 24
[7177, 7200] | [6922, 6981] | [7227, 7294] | 0.07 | 23.5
